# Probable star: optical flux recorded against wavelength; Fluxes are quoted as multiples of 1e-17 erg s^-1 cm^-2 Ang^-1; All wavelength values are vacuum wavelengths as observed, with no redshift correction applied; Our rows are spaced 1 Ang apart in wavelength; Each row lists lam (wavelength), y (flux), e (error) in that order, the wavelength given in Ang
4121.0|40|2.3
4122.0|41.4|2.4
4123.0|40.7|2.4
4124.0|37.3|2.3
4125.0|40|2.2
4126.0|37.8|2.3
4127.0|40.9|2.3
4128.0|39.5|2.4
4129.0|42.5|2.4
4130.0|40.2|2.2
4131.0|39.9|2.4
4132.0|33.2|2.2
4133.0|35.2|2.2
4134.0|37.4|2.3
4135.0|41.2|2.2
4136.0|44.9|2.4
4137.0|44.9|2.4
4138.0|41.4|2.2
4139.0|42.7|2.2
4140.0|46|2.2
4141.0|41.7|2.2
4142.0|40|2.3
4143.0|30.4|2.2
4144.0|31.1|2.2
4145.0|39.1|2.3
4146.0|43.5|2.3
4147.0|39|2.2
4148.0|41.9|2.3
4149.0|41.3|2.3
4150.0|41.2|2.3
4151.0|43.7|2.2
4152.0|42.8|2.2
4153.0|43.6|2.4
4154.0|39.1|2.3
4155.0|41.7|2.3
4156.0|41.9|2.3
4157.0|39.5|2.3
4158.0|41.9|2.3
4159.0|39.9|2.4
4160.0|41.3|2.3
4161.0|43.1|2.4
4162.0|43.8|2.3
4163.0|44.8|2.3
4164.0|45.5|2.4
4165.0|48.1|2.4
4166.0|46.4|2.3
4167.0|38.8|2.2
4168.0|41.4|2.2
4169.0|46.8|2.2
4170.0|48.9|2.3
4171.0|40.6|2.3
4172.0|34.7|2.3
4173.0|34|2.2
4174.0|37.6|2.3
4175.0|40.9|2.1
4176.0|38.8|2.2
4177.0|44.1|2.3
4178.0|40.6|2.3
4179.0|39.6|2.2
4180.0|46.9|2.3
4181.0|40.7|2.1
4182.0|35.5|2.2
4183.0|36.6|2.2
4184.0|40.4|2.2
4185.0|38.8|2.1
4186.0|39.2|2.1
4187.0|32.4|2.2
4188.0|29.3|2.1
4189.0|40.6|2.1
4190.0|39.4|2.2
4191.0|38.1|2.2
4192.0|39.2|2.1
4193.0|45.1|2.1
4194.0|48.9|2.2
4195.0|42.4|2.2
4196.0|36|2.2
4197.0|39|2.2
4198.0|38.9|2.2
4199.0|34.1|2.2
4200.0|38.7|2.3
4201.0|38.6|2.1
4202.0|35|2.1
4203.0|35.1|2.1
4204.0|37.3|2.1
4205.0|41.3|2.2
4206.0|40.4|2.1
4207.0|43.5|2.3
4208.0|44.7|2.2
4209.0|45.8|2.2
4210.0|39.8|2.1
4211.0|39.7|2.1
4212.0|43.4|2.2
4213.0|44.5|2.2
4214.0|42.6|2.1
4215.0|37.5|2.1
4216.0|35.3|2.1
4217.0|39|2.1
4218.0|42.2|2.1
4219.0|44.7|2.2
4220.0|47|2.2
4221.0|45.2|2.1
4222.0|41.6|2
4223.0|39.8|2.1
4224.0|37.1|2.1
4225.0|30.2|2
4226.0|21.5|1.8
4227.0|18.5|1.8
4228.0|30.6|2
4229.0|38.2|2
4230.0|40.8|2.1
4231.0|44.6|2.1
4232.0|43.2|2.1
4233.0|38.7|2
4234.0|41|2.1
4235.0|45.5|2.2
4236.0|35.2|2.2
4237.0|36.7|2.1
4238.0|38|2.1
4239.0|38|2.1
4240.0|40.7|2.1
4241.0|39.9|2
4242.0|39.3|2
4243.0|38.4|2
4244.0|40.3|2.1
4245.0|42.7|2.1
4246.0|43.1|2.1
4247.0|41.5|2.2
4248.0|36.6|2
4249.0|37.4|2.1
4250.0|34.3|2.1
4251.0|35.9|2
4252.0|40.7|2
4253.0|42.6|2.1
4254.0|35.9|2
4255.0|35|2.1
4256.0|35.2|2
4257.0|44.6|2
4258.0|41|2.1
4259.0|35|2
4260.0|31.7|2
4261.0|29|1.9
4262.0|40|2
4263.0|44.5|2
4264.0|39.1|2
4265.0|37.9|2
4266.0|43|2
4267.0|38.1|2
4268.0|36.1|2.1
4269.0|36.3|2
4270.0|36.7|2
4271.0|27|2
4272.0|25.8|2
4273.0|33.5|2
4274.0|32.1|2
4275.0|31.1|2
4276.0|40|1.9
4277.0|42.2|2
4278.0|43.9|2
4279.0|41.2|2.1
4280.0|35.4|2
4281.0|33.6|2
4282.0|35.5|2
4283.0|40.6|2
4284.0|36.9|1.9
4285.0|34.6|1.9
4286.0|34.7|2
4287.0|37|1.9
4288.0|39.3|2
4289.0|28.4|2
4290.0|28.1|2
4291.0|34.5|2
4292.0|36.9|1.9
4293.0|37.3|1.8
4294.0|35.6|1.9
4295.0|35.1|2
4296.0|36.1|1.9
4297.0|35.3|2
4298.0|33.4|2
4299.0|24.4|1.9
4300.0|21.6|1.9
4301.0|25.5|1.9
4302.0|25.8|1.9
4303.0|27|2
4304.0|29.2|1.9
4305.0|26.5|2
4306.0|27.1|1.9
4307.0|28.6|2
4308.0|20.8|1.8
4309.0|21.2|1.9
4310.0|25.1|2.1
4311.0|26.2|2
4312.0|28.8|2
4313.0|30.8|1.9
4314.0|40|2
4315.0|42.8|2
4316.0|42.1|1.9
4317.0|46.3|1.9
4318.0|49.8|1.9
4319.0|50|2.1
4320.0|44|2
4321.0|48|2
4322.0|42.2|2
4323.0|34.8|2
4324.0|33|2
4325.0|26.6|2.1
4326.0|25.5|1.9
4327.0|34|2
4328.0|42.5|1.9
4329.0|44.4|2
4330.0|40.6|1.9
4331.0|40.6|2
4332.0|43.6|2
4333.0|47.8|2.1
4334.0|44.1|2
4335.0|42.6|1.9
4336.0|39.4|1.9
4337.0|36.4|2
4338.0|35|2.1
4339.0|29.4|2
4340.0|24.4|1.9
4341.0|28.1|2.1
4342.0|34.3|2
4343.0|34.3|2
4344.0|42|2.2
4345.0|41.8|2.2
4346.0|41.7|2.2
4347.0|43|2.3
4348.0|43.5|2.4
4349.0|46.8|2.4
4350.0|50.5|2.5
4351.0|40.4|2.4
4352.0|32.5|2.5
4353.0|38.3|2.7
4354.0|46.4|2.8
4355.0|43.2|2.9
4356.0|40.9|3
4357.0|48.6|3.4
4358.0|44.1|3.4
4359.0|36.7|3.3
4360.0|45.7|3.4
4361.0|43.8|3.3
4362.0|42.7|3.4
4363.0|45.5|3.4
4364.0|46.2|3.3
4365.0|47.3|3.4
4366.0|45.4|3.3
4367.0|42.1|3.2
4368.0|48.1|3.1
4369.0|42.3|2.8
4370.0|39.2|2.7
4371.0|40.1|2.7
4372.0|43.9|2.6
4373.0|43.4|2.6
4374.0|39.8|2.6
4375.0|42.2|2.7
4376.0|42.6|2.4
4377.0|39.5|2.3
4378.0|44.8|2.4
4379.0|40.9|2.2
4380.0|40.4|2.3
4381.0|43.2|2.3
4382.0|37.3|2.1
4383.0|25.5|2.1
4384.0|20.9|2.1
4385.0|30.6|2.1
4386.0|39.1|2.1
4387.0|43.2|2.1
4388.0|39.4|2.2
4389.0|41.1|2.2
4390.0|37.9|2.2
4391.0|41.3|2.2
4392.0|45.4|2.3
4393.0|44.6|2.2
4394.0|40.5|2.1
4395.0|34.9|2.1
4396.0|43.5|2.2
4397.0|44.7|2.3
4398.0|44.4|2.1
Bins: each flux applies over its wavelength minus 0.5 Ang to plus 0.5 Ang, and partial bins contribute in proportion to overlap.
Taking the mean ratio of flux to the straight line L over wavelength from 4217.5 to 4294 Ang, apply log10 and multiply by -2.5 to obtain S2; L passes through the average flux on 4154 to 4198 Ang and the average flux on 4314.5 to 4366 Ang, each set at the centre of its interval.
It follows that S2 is 0.09 mag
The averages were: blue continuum 40.7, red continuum 40.8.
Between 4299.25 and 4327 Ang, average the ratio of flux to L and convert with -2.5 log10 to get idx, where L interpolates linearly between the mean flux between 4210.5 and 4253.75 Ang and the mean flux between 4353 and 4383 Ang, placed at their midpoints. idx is 0.24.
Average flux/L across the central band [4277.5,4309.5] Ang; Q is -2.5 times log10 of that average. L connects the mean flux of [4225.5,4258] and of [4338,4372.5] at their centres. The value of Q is 0.22 mag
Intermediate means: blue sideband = 38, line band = 32.2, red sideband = 41.2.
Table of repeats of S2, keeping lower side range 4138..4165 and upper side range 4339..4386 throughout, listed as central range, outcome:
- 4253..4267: 0.08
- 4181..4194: 0.07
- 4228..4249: 0.03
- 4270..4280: 0.16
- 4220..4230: 0.18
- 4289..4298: 0.18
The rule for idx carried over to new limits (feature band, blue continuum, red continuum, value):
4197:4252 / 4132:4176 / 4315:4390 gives 0.05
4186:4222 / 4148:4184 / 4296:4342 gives -0.01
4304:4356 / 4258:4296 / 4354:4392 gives 0.04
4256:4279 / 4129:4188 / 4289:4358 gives 0.03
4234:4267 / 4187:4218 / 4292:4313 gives -0.13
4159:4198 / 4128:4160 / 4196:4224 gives -0.01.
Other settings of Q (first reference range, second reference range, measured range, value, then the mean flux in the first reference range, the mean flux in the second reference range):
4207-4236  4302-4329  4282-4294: 0.02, 39.4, 34.4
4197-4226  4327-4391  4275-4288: 0.07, 39.8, 40.5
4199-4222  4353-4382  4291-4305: 0.33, 40.8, 43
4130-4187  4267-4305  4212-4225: -0.10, 40.8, 33.7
